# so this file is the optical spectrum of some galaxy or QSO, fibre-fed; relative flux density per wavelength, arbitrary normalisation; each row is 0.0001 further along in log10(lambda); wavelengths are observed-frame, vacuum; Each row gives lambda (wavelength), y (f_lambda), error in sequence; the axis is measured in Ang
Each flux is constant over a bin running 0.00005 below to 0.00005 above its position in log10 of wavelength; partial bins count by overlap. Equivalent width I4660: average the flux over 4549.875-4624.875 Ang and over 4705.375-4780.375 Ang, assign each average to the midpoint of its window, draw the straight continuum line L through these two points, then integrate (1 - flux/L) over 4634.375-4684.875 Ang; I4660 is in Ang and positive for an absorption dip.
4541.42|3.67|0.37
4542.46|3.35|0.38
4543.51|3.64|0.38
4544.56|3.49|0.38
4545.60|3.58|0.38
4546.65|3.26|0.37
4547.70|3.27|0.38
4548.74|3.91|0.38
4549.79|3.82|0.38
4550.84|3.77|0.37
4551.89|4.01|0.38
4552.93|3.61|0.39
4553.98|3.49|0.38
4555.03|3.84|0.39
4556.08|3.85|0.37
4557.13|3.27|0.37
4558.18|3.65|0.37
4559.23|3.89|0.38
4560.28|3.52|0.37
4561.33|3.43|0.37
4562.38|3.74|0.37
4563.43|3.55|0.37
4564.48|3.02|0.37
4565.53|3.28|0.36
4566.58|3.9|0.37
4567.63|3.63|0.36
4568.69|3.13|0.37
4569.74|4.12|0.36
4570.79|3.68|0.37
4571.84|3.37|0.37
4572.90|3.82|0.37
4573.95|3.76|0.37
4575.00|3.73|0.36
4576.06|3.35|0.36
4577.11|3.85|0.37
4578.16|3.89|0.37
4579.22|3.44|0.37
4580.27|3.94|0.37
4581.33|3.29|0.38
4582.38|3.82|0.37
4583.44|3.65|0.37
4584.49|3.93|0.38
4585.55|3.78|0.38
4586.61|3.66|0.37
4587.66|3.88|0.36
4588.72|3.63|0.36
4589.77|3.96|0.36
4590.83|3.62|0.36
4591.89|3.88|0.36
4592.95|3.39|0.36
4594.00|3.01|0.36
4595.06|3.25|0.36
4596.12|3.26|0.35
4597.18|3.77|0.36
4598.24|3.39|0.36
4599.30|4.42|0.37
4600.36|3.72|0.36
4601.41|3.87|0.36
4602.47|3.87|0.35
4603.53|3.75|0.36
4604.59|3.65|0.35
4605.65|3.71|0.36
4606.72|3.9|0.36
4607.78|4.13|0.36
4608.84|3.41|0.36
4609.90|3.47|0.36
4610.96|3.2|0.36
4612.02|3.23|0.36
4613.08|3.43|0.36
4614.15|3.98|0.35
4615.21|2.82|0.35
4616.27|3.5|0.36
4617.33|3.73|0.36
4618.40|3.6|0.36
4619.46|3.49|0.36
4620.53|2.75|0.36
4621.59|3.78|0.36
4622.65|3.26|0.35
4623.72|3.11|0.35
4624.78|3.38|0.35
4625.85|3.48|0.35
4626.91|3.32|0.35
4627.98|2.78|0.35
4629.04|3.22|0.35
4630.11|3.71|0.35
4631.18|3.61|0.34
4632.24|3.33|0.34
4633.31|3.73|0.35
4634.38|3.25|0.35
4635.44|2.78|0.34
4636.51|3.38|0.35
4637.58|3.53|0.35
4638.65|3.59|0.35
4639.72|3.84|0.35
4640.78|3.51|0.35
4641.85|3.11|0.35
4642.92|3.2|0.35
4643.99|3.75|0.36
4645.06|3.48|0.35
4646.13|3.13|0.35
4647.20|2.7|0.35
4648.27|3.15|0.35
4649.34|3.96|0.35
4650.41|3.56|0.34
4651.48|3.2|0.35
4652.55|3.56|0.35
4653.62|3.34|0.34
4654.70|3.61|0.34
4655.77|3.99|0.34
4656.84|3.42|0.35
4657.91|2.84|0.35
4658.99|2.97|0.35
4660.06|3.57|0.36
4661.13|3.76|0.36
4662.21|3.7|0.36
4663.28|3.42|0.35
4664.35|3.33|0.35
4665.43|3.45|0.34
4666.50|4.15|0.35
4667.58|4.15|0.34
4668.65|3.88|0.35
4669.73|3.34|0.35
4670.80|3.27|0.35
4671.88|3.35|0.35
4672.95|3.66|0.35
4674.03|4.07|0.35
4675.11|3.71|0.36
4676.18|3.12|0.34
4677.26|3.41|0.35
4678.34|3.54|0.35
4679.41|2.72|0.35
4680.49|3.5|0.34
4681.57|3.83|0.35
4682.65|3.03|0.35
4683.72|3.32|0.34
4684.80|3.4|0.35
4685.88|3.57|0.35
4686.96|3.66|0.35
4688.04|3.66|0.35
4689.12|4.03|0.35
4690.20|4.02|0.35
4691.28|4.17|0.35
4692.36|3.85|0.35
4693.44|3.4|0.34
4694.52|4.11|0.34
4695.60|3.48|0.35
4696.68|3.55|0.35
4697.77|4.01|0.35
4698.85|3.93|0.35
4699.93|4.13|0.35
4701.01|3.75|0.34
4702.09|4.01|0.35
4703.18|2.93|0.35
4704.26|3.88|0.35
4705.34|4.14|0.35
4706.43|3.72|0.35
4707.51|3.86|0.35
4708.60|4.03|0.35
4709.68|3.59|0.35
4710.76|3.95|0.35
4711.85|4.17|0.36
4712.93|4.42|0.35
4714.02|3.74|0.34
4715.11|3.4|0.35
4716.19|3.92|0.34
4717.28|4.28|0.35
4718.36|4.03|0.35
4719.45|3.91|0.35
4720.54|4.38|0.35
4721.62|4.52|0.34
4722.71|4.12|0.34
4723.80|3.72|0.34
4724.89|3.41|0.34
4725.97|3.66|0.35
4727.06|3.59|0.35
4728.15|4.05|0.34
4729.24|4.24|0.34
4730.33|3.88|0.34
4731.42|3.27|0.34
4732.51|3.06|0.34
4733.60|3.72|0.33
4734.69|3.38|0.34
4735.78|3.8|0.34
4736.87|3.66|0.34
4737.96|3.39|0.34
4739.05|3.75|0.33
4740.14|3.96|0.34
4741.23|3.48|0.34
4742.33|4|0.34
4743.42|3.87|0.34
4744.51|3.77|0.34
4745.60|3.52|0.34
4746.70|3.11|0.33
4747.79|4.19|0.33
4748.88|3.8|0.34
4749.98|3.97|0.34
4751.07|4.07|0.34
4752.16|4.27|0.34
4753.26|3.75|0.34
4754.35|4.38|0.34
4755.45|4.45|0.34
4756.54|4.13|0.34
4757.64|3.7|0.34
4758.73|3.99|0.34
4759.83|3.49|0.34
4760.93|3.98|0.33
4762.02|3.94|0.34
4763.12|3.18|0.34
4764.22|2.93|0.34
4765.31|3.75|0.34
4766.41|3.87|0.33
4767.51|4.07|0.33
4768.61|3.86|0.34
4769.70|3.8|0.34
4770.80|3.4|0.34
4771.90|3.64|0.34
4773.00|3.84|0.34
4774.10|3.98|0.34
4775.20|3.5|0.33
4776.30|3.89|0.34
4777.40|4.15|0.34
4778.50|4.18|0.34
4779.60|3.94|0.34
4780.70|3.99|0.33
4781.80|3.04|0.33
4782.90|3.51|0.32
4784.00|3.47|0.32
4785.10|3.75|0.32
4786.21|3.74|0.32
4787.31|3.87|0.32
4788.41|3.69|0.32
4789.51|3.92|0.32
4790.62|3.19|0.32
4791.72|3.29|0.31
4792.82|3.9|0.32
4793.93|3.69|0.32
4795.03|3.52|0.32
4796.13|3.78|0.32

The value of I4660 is 3.5 Ang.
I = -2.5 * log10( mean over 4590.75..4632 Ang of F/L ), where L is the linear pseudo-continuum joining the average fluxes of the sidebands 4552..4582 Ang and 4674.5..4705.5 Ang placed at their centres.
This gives 0.037 mag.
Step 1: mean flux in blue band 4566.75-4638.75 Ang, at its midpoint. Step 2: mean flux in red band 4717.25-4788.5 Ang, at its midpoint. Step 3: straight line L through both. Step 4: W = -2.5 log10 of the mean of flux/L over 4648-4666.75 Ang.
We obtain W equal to 0.05 mag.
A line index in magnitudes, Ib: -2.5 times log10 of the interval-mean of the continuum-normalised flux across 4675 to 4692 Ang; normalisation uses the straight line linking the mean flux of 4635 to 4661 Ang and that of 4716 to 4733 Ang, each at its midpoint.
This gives 0.02 mag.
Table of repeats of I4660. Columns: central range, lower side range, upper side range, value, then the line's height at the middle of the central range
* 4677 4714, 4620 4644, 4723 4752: -1.62 Ang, 3.57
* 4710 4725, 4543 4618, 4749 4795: -1.09 Ang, 3.74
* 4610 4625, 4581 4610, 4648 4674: 1.07 Ang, 3.64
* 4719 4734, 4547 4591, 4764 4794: -0.49 Ang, 3.7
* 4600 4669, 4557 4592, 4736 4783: 4.10 Ang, 3.7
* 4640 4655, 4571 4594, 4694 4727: 1.61 Ang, 3.79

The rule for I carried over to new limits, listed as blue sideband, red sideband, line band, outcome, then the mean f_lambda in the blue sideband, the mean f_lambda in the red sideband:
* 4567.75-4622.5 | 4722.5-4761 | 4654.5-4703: 0.03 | 3.62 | 3.79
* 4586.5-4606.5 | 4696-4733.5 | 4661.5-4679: 0.06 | 3.67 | 3.86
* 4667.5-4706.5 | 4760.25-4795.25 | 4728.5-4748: 0.00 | 3.65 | 3.7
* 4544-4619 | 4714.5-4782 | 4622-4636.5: 0.11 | 3.63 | 3.81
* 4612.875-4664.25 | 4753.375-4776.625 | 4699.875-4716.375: -0.07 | 3.4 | 3.8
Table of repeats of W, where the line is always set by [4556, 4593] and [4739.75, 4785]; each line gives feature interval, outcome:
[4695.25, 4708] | -0.01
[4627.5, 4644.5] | 0.09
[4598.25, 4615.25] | 0.00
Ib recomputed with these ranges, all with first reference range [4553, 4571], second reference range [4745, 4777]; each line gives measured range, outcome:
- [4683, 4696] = 0.00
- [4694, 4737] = -0.02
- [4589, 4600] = 0.01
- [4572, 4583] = -0.02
